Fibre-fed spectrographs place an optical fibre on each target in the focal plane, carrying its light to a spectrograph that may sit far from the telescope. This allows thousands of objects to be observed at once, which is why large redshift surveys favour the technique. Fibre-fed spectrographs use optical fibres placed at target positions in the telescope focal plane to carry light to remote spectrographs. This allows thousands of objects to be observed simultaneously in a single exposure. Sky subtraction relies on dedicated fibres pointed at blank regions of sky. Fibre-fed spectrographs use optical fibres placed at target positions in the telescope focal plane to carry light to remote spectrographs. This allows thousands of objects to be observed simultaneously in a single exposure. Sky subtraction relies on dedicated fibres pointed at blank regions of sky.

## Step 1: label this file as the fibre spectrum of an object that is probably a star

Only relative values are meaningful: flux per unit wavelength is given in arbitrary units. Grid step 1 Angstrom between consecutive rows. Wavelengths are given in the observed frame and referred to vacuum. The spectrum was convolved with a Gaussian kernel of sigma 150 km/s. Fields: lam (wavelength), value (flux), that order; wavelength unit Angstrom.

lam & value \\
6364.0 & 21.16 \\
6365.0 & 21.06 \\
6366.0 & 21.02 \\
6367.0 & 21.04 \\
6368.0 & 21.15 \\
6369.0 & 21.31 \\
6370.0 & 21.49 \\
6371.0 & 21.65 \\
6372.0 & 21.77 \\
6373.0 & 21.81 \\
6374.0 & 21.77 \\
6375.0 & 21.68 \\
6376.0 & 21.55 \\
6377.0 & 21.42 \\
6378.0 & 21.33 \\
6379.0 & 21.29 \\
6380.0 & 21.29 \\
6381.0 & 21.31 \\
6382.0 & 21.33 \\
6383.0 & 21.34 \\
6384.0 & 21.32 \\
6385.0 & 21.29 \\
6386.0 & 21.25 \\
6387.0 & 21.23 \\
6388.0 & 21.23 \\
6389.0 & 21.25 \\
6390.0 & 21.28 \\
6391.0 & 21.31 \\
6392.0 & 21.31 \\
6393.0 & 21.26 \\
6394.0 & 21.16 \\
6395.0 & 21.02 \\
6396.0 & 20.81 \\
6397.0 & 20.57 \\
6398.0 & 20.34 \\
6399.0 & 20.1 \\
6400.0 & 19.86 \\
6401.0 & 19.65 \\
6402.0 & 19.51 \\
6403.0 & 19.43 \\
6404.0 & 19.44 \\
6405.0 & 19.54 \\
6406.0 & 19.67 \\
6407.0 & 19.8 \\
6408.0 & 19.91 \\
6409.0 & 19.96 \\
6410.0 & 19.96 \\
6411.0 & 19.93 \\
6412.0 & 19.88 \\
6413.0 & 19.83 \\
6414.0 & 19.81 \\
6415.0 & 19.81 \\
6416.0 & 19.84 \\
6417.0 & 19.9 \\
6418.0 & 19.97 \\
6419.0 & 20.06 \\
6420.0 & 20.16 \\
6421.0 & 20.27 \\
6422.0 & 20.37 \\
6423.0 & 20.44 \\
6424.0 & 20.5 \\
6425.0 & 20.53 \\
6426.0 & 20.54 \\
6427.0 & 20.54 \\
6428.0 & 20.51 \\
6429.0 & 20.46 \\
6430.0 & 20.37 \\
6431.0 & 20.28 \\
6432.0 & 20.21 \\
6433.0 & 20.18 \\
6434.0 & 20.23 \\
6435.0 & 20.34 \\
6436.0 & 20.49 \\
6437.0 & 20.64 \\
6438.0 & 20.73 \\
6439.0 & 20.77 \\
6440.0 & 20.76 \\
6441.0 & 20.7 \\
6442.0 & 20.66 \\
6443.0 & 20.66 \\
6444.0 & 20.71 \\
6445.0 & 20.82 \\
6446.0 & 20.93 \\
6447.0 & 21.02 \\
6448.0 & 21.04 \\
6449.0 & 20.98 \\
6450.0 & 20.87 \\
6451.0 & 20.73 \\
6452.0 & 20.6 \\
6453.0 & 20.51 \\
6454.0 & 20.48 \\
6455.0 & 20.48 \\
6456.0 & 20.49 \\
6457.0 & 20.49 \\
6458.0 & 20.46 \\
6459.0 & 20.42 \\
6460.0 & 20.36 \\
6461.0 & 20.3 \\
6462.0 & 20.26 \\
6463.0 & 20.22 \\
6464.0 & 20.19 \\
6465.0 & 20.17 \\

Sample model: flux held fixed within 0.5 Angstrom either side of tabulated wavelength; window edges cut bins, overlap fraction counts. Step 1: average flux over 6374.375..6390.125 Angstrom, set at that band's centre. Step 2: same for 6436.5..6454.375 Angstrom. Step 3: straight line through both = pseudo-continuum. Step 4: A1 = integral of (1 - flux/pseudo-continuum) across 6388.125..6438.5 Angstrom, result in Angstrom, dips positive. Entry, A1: 1.8 Angstrom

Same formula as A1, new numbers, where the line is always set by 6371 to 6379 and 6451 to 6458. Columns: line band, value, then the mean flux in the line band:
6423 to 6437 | 0.30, 20.4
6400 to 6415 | 1.00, 19.7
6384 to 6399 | 0.22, 21.1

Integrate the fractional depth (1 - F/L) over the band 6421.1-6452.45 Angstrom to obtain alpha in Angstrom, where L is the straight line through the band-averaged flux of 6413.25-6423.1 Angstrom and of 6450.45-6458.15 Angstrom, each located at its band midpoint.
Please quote -0.46 Angstrom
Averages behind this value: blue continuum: 20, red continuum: 20.5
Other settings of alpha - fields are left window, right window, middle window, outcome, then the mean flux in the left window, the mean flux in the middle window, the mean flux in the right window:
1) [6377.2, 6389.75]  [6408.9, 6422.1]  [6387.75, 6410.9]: 0.3 Angstrom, 21.3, 20.3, 20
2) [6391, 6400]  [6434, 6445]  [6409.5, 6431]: 0.5 Angstrom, 20.8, 20.2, 20.6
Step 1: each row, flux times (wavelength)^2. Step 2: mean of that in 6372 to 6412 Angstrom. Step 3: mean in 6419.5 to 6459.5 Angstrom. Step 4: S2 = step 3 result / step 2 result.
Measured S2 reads 1.01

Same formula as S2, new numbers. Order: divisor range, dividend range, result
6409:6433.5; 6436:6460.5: 1.03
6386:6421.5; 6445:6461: 1.03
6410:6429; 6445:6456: 1.04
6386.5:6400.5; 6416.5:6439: 0.98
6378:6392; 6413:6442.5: 0.97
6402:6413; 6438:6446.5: 1.06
